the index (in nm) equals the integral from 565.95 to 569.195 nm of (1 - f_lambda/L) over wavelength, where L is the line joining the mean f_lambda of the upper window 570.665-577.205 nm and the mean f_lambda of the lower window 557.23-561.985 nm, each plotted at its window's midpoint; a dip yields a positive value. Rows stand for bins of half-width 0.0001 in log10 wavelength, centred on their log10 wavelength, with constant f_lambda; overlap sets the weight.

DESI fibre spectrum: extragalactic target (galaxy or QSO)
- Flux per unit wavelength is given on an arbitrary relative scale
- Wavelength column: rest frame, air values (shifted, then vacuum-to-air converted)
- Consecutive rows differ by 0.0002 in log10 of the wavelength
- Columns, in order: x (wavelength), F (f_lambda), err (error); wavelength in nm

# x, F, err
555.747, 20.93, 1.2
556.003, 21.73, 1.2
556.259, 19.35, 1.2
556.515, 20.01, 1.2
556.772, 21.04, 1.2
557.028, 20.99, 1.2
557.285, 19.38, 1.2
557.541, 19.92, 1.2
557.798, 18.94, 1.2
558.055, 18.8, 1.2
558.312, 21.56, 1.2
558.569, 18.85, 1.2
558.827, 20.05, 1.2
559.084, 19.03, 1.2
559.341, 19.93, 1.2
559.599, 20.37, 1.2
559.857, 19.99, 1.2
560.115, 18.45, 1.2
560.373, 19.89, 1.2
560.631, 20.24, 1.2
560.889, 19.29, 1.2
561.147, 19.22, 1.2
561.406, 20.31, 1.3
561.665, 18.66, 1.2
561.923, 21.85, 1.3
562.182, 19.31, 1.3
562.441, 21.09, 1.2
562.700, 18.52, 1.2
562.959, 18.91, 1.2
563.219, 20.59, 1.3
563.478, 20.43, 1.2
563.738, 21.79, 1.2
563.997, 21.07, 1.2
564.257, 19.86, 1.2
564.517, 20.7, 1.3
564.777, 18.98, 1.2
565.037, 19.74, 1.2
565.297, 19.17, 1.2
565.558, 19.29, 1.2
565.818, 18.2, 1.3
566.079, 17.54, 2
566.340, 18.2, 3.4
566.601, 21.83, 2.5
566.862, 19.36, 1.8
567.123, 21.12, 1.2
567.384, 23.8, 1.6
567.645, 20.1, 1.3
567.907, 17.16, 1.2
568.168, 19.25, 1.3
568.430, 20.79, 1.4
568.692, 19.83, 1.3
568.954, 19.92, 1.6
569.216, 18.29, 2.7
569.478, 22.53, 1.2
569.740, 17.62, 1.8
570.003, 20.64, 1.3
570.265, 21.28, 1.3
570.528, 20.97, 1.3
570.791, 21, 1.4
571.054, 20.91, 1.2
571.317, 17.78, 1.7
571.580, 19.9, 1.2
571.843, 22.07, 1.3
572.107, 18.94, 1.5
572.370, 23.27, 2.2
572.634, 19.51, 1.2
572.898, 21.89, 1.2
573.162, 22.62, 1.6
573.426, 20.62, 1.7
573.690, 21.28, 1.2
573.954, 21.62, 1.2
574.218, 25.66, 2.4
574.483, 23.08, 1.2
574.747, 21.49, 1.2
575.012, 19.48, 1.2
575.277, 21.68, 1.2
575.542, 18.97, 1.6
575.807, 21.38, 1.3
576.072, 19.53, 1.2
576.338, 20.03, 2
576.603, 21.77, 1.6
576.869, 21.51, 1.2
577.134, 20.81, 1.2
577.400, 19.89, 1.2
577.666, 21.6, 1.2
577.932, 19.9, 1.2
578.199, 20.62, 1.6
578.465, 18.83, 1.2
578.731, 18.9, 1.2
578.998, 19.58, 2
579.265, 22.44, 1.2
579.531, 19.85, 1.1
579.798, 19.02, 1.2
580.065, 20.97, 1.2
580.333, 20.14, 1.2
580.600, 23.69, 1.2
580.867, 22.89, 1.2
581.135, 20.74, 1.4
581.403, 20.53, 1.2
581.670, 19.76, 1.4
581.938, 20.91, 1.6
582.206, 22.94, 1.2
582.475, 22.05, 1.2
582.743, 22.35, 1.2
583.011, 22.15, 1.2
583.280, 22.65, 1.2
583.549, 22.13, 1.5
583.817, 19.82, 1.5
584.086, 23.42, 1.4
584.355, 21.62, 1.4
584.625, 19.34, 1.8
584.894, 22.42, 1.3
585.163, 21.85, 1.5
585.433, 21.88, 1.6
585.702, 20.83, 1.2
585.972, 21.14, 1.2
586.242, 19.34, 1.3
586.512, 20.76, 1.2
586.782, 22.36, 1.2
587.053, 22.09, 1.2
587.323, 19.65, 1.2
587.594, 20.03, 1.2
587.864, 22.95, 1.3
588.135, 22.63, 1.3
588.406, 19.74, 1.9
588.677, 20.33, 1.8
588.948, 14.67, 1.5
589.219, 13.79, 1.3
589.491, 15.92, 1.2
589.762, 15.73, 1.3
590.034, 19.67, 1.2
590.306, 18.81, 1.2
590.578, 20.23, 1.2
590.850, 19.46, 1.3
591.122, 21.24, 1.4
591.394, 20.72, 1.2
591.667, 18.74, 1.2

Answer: 0.097 nm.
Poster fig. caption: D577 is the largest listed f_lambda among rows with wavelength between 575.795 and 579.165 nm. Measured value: 21.77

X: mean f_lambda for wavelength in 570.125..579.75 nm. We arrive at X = 20.8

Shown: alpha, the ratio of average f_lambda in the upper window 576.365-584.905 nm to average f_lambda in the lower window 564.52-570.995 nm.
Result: 1.1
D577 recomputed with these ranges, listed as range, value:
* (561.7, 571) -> 23.8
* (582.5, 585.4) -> 23.42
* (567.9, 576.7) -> 25.66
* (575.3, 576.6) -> 21.38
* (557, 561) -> 21.56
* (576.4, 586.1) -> 23.69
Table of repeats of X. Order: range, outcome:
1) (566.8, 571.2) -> 20.3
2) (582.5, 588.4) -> 21.5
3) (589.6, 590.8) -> 18.6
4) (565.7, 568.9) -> 19.8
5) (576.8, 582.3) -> 20.7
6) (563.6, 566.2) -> 19.6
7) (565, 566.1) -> 18.8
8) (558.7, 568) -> 19.8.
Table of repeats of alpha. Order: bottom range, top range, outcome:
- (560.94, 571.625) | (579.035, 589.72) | 1.04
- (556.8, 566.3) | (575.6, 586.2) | 1.07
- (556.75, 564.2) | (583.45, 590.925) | 1.01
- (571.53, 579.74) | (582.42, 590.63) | 0.97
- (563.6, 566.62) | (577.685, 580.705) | 1.04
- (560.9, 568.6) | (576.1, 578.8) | 1.03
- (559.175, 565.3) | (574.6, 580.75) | 1.03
